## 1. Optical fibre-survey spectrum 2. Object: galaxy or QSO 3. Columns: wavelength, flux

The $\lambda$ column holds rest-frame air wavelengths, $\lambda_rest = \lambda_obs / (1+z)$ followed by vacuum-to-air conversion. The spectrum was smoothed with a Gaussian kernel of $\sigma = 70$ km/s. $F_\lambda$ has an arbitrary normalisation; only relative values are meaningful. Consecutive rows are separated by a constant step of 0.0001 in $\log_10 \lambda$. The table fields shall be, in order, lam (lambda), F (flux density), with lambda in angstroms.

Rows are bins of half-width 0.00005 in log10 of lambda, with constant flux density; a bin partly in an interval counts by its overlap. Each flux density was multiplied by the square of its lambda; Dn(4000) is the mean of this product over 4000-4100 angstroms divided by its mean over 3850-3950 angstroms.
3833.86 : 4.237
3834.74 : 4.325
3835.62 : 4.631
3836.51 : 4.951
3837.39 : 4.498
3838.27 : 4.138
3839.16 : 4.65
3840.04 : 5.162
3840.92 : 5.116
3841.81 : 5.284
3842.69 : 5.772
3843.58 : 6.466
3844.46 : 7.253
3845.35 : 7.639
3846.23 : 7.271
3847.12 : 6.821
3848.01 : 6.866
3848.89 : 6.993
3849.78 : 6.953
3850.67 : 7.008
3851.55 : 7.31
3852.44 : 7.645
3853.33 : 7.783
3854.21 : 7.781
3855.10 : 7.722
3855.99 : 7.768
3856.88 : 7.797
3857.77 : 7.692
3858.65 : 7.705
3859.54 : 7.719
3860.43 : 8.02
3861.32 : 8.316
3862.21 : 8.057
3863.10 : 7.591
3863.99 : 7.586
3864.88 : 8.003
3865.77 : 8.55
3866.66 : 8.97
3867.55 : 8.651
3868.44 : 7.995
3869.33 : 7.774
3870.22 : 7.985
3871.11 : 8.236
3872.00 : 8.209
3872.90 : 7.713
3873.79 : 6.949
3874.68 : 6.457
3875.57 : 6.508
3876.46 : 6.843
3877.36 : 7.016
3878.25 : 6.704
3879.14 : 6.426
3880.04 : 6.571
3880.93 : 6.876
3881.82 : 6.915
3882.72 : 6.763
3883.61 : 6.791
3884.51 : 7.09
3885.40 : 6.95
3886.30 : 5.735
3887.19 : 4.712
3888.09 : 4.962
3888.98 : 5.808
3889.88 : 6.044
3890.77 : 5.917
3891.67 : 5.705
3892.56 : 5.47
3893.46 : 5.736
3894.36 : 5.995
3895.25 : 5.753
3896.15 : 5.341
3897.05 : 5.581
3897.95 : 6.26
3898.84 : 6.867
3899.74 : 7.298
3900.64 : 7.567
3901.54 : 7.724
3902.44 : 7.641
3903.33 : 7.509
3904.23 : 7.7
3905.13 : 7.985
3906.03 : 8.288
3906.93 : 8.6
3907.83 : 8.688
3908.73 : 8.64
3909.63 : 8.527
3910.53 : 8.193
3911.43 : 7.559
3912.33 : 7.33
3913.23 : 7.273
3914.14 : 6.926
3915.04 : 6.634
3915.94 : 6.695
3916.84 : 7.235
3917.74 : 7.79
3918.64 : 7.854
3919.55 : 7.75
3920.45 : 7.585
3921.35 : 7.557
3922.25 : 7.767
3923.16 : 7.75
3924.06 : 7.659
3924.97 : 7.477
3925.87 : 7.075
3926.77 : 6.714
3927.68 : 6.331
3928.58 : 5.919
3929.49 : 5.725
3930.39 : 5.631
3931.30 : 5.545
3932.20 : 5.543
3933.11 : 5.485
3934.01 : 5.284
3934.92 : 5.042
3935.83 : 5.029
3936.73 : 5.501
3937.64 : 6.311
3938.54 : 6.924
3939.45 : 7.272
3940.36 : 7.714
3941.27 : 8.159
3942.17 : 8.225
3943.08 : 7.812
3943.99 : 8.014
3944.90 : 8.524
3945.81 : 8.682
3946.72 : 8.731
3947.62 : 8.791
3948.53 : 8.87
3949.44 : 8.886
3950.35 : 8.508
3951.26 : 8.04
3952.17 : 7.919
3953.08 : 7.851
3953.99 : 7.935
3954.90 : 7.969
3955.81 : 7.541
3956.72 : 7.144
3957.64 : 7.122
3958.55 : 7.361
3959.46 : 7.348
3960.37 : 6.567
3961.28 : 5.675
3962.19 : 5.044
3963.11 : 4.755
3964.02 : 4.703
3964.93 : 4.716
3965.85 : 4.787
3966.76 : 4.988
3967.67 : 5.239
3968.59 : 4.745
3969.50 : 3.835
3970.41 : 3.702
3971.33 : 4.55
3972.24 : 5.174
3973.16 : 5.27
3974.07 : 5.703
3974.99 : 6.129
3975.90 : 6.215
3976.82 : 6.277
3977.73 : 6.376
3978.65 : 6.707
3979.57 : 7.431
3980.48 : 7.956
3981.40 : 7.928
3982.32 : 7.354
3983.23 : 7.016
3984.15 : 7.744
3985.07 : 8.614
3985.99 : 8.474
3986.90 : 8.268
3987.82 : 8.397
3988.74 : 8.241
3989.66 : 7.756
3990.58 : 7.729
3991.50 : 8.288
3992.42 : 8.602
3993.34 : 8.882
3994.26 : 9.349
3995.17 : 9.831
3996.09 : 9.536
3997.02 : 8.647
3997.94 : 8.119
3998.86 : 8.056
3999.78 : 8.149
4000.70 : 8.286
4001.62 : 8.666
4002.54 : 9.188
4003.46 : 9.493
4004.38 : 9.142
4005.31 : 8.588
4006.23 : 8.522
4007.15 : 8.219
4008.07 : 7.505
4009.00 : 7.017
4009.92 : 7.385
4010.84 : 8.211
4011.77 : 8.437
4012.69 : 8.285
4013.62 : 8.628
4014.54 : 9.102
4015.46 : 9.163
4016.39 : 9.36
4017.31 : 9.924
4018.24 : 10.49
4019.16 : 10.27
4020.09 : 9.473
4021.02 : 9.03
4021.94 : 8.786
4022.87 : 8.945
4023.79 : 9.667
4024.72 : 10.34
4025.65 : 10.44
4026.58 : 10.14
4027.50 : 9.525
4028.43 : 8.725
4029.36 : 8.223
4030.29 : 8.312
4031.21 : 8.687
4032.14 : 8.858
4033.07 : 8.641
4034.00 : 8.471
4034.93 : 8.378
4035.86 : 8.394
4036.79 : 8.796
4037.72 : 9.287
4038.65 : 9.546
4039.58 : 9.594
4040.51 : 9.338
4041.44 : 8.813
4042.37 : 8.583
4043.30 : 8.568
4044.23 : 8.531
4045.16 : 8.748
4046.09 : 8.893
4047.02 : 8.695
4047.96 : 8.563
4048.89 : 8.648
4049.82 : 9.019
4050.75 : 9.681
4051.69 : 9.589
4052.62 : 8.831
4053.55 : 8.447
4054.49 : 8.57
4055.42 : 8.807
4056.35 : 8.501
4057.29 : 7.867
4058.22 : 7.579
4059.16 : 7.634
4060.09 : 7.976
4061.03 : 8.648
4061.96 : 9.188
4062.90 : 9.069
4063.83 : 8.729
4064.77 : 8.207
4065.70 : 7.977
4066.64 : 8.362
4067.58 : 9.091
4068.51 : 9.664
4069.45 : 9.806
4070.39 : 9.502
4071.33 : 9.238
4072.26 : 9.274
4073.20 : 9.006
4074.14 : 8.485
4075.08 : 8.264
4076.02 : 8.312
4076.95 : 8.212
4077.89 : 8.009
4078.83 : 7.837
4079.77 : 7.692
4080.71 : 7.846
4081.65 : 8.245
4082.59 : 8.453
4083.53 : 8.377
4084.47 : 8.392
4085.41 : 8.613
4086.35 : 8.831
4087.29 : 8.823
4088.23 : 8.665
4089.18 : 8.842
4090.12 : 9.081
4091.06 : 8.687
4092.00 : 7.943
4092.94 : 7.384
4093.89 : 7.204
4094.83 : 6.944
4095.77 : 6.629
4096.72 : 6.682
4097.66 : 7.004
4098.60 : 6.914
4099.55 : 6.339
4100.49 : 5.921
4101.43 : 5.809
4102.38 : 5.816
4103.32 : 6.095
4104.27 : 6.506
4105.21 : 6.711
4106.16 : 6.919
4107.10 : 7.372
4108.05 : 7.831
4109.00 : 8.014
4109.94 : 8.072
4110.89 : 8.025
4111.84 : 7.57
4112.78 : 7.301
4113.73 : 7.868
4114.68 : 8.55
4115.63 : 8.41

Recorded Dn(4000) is 1.29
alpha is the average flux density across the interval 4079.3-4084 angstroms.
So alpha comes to 8.12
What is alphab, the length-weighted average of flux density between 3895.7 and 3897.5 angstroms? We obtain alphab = 5.44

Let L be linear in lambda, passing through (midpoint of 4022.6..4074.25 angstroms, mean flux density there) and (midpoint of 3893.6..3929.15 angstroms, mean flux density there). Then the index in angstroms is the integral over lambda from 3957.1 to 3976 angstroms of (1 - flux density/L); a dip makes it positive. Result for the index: 6.0 angstroms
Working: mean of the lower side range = 7.29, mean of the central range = 5.4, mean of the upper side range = 8.88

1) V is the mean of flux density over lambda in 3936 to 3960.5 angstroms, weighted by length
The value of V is 7.75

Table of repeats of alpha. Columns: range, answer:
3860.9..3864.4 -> 7.88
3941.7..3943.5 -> 8.05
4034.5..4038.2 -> 8.72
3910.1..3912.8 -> 7.69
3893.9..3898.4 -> 5.79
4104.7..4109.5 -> 7.37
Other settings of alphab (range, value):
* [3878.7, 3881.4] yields 6.63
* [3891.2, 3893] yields 5.6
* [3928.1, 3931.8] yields 5.72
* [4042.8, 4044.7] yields 8.57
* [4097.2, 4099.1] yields 6.94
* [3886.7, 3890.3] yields 5.38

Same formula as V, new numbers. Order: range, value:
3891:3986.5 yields 6.87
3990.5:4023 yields 8.77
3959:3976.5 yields 5.23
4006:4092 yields 8.76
